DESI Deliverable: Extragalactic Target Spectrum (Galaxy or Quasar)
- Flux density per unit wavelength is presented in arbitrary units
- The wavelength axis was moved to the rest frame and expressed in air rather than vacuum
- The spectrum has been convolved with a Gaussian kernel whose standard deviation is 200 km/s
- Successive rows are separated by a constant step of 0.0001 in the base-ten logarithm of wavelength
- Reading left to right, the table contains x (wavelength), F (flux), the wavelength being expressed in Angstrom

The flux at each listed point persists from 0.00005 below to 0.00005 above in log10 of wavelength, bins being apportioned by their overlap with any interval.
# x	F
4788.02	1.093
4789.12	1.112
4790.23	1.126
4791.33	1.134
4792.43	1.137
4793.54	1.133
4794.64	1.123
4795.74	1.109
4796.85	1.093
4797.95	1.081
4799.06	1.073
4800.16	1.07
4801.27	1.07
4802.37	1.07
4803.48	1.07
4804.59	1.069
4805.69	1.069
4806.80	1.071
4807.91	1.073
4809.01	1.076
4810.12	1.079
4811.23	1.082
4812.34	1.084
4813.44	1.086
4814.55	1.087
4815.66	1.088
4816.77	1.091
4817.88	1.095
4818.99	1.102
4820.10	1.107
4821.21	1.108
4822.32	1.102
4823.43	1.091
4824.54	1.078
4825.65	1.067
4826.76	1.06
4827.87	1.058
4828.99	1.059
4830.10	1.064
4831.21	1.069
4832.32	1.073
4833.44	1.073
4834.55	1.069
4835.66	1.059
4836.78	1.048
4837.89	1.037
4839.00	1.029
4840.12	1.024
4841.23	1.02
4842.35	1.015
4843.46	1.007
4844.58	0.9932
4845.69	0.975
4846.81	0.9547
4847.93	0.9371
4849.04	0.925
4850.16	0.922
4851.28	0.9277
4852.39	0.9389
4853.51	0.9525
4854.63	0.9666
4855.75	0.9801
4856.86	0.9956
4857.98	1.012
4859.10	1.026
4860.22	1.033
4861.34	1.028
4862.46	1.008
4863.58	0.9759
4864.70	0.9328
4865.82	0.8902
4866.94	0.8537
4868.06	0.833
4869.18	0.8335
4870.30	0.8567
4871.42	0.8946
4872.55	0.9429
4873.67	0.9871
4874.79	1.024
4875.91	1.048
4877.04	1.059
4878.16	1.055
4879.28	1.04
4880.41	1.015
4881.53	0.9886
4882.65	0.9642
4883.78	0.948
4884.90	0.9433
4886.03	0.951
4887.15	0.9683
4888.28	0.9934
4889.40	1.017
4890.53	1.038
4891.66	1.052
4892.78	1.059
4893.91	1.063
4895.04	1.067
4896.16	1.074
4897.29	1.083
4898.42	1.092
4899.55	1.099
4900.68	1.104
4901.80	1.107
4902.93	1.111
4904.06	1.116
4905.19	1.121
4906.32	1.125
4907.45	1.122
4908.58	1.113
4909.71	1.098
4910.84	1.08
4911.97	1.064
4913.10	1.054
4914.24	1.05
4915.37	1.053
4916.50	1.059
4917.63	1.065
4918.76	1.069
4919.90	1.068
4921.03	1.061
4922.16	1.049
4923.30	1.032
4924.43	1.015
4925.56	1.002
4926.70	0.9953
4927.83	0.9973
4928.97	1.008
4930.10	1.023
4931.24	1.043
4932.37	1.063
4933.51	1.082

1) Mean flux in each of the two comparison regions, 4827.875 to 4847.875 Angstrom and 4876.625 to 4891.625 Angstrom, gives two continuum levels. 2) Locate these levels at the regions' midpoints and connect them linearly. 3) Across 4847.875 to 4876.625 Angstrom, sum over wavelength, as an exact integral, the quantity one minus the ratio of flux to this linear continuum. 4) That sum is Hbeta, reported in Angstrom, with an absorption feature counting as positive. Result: 1.8 Angstrom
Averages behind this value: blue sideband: 1.03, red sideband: 1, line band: 0.952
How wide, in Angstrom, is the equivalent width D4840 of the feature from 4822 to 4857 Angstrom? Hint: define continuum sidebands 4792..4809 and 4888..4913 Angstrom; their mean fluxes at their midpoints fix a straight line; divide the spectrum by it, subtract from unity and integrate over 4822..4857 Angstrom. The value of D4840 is 2.2 Angstrom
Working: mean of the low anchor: 1.09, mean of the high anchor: 1.08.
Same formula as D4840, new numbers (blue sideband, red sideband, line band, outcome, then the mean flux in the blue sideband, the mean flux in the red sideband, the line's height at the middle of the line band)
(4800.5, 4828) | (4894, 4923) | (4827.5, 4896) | 5.6 Angstrom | 1.08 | 1.08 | 1.08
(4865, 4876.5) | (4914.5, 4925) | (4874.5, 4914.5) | -2.9 Angstrom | 0.917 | 1.05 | 0.983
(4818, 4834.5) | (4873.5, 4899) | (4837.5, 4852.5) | 1.2 Angstrom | 1.08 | 1.02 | 1.06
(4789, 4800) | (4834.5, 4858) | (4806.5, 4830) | -0.6 Angstrom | 1.11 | 0.988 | 1.05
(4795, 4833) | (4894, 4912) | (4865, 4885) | 2.5 Angstrom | 1.08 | 1.1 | 1.09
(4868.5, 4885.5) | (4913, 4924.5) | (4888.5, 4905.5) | -1.1 Angstrom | 0.972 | 1.05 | 1.01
